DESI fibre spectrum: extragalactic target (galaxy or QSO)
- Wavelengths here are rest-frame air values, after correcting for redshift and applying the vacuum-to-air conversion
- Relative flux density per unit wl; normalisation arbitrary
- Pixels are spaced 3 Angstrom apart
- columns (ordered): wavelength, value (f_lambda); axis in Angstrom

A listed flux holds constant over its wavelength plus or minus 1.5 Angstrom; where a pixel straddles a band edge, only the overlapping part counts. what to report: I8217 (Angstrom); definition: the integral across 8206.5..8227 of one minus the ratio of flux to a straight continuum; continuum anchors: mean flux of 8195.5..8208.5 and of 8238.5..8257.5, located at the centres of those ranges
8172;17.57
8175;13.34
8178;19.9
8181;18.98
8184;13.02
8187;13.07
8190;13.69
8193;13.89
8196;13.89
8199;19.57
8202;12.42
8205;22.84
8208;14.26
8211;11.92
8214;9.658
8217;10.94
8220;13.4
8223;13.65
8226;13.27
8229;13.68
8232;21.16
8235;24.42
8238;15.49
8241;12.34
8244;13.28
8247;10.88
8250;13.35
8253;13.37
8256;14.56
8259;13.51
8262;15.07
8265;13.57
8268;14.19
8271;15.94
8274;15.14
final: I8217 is 4.3 Angstrom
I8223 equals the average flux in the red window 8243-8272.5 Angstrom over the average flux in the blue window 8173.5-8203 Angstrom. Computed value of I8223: 0.91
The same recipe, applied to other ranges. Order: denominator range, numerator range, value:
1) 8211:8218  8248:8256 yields 1.27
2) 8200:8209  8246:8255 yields 0.76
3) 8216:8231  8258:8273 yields 1.09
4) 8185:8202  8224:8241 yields 1.17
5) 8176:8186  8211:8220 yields 0.66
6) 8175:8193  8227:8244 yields 1.10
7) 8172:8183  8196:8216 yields 0.87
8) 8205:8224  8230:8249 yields 1.23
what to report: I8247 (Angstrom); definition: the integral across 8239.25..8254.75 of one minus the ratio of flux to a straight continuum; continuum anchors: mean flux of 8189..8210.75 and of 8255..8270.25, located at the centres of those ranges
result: 1.99 Angstrom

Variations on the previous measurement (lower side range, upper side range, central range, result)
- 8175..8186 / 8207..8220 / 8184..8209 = -2.2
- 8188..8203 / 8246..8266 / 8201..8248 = -1.7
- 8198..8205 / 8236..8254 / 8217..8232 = 1.1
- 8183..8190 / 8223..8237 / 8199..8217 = 1.0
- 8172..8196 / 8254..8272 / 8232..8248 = -1.4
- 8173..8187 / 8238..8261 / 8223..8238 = -3.7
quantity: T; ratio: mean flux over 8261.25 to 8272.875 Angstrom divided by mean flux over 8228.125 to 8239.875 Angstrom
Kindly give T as 0.78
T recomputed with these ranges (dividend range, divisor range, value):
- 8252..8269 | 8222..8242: 0.85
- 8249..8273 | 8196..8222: 0.99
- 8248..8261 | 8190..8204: 0.90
